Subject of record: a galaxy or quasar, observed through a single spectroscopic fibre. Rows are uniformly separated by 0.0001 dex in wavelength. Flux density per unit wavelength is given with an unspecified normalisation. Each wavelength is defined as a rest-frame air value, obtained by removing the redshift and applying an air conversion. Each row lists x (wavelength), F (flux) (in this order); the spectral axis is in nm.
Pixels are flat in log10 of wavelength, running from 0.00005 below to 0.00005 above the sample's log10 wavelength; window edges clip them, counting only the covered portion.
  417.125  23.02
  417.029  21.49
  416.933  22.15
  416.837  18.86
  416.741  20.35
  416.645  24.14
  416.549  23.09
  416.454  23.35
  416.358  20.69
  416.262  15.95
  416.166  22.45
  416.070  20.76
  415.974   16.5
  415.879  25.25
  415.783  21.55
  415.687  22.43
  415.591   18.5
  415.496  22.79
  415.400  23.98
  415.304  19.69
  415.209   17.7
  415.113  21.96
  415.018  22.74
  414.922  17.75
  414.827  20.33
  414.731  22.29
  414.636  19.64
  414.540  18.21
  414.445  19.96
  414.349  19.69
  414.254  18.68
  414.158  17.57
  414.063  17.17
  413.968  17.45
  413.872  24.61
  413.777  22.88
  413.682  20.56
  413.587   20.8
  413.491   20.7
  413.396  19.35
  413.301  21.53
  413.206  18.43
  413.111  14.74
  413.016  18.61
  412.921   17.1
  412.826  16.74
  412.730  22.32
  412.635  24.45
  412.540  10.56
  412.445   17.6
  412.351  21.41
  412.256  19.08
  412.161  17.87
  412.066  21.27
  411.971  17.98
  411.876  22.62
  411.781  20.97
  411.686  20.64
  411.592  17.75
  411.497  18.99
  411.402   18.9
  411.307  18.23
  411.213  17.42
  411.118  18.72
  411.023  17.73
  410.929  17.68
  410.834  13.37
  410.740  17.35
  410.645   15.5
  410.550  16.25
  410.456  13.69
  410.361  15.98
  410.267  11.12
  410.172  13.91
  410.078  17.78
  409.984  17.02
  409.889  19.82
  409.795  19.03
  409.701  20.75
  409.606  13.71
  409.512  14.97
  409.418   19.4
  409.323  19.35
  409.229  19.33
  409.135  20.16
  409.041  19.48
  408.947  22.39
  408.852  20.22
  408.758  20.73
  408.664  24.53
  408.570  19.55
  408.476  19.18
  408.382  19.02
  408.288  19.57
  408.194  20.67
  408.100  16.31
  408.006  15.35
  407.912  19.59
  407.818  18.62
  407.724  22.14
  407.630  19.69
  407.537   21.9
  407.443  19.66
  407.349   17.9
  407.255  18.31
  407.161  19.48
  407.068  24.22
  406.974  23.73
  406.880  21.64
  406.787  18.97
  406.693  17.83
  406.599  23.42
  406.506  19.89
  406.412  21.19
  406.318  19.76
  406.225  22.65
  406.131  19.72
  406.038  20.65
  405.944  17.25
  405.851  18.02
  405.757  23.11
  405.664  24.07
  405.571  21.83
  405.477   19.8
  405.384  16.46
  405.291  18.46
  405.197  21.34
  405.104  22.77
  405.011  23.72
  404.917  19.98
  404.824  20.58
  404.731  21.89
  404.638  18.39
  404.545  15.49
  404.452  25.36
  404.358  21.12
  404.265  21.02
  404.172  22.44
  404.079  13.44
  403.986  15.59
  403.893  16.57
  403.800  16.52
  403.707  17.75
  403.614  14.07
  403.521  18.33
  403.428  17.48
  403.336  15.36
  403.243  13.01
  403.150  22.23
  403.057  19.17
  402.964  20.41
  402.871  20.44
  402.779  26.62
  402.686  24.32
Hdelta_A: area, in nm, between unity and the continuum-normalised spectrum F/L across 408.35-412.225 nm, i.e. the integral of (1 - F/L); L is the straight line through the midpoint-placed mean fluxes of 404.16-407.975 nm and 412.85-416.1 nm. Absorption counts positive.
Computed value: 0.380 nm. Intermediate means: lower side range 20.5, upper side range 20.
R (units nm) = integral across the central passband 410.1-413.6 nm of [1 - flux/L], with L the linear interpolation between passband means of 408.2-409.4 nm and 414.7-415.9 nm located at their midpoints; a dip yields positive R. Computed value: 0.46 nm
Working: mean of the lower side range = 20.3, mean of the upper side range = 21.2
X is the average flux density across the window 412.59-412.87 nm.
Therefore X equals 21.1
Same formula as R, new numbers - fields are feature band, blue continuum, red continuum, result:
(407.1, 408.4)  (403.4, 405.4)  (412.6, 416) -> 0.015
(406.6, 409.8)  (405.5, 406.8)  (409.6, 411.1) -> -0.198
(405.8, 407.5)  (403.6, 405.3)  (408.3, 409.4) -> -0.034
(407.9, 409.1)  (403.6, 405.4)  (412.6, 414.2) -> -0.018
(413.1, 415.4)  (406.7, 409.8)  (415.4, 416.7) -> 0.120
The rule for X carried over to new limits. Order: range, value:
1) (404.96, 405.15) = 23.1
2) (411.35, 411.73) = 19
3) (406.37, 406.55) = 20.5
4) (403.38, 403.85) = 16.8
